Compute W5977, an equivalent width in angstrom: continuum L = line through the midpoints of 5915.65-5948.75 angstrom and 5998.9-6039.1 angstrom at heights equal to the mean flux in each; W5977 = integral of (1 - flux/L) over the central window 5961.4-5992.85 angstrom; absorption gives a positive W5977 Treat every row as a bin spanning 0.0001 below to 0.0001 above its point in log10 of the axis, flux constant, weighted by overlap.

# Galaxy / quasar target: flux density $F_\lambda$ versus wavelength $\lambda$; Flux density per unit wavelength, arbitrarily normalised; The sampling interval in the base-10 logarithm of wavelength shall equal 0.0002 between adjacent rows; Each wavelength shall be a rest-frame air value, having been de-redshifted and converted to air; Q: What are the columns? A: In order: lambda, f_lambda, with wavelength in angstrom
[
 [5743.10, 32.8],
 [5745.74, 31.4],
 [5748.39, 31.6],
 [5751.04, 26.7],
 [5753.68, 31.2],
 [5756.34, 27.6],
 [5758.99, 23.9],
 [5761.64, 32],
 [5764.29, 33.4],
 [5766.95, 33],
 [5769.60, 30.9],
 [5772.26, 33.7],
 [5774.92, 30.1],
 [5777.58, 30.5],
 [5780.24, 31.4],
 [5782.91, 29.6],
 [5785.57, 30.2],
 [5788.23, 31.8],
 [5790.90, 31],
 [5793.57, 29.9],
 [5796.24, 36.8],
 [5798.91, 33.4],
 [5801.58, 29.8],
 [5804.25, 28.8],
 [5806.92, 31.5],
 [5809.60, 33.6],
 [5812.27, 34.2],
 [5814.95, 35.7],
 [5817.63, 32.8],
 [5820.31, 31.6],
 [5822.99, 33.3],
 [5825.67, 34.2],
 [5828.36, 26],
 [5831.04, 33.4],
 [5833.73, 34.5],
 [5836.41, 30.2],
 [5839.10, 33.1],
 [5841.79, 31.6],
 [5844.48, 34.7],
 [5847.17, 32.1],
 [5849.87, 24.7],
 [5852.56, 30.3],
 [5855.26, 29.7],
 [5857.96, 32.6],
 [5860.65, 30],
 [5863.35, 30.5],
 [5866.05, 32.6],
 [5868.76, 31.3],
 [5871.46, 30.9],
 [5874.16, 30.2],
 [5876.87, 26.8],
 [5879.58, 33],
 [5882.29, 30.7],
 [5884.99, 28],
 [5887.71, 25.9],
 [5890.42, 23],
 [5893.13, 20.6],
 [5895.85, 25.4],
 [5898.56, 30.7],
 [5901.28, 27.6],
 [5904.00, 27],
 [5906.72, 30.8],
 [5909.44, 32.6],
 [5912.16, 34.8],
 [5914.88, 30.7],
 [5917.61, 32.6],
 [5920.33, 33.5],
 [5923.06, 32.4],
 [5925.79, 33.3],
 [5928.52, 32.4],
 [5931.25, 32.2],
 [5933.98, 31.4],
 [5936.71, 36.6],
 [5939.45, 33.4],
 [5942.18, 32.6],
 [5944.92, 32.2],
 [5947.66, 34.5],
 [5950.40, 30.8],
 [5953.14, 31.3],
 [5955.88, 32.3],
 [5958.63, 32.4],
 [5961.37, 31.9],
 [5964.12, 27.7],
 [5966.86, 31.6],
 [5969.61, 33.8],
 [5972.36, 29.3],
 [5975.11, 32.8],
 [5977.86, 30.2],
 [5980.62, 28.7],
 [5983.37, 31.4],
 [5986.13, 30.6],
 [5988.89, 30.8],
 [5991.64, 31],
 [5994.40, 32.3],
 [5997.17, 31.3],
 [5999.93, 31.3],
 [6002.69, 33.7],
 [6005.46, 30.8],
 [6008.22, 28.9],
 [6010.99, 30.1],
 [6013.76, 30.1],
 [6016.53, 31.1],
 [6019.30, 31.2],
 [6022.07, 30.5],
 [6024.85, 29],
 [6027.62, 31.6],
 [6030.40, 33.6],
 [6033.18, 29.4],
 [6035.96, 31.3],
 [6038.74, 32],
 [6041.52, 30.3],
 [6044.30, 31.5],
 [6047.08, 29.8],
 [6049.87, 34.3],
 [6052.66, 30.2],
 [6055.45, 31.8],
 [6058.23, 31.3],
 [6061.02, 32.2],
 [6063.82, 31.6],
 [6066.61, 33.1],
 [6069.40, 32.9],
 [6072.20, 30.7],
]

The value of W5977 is 1.2 angstrom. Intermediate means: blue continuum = 33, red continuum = 30.9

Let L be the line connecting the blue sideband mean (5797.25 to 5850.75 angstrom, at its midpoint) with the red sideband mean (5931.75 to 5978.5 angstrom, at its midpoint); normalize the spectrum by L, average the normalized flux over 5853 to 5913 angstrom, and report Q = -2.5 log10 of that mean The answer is 0.099 mag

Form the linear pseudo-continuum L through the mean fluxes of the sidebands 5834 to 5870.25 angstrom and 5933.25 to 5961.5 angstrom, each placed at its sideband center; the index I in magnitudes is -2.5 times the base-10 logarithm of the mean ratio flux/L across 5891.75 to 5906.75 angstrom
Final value 0.20 mag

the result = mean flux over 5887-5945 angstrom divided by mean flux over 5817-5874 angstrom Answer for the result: 0.97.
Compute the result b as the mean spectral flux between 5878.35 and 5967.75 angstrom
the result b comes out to 30.8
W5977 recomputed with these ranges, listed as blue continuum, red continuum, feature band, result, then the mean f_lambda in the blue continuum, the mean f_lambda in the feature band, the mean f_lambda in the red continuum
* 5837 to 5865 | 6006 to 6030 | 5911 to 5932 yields -1.37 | 30.9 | 32.7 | 30.5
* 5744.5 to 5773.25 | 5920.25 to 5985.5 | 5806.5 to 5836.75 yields -1.71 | 30.5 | 32.7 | 32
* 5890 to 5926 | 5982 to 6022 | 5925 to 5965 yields -2.85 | 29.7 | 32.4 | 31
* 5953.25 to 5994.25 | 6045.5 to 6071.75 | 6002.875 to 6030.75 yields 0.68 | 31.1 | 30.7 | 31.9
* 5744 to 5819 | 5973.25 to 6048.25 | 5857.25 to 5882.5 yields 0.28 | 31.3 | 30.8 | 30.9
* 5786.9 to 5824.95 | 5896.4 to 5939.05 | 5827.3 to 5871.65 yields 1.53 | 32.5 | 31.1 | 31.8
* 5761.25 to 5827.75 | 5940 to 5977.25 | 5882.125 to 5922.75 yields 3.71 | 32.1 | 29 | 31.8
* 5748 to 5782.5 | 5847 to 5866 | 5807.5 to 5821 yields -1.50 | 30.4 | 33.5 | 30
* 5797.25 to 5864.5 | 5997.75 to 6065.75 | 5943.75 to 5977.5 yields -0.33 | 31.7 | 31.7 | 31.2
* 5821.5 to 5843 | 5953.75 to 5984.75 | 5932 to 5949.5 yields -1.14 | 32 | 33.3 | 31.1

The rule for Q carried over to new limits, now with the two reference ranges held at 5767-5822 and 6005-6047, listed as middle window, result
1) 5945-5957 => -0.038 mag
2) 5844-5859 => 0.043 mag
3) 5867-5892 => 0.095 mag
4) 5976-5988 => 0.022 mag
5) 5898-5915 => 0.026 mag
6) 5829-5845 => -0.029 mag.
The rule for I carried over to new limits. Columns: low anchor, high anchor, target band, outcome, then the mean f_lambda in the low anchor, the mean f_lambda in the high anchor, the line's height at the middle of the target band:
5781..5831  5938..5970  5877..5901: 0.18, 31.9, 32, 32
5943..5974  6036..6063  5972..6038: 0.02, 31.6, 31.5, 31.6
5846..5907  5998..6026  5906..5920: -0.11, 28.8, 30.7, 29.3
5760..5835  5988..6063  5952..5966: 0.01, 32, 31.2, 31.4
